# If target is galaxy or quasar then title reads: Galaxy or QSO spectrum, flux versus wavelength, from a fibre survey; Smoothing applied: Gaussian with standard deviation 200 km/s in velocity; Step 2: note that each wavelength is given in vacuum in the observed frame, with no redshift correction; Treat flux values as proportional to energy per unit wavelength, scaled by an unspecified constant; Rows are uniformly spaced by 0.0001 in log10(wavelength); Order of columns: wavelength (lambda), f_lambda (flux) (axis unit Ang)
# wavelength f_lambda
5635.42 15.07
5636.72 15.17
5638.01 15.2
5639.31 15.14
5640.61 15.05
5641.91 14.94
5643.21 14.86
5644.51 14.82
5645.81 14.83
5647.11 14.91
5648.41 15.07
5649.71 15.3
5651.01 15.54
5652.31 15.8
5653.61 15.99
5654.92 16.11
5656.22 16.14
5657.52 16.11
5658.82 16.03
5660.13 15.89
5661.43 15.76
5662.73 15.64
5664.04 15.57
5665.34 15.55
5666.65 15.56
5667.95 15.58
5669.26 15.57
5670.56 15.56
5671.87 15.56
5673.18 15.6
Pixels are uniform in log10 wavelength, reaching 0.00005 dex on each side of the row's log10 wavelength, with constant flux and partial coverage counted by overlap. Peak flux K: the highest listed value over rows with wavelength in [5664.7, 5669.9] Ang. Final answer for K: 15.58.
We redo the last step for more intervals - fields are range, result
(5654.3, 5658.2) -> 16.14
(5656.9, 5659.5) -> 16.11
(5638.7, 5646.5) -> 15.14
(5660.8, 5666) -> 15.76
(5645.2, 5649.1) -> 15.07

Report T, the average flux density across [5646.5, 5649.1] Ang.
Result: 15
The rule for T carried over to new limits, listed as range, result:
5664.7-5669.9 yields 15.5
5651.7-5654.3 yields 15.9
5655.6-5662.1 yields 16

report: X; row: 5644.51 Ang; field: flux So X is 14.82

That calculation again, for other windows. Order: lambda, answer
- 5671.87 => 15.56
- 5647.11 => 14.91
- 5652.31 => 15.8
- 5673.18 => 15.6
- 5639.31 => 15.14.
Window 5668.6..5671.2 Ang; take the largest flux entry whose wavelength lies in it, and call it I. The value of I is 15.57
